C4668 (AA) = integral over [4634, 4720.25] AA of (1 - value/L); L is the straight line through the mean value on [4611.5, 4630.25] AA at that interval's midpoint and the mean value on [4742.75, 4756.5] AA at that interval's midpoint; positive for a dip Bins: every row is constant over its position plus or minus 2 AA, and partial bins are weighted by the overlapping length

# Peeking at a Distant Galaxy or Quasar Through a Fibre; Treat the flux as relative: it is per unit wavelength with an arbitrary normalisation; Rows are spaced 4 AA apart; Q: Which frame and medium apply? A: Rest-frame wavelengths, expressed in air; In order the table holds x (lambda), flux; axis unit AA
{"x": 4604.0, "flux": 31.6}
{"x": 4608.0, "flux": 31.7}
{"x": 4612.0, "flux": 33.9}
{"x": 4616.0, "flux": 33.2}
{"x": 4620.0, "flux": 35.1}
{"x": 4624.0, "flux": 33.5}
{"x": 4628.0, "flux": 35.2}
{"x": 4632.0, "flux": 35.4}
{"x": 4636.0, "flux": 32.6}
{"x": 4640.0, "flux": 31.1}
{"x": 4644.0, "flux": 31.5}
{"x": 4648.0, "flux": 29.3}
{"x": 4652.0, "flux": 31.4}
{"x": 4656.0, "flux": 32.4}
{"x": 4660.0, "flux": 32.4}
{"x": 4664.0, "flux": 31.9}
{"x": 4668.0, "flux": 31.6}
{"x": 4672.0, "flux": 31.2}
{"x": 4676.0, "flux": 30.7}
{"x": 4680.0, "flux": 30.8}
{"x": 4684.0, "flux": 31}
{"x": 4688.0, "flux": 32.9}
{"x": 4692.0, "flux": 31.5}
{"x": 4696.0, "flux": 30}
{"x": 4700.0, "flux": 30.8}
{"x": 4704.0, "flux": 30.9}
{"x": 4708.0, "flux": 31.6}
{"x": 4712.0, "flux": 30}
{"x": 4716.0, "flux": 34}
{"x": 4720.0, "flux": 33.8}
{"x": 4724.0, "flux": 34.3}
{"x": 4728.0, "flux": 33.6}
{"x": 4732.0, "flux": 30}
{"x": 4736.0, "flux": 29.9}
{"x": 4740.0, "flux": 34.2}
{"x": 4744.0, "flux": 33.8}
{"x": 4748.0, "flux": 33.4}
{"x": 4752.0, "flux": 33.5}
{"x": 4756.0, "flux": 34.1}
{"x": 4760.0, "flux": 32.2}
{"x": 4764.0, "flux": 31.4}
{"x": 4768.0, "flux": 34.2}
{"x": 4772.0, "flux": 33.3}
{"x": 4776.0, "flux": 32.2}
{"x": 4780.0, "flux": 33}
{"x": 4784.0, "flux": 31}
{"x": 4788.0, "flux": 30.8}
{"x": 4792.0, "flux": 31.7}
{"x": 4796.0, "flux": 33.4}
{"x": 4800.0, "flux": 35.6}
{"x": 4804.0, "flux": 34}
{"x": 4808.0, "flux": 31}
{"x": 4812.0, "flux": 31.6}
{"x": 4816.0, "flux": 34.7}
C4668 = 6.34 AA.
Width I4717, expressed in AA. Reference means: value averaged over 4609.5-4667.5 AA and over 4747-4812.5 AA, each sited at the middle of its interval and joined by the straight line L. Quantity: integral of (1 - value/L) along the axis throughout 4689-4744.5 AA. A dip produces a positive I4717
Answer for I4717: 1.26 AA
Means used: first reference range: 32.7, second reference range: 32.7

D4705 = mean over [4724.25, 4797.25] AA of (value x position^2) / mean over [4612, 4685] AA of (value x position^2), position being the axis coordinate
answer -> 1.1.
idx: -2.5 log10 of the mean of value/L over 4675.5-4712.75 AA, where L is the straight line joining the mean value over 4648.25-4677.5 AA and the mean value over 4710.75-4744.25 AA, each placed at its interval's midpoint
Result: 0.03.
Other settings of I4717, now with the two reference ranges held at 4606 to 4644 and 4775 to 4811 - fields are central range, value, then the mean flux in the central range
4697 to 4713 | 1.0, 30.8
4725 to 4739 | 0.5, 31.6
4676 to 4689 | 0.7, 31.3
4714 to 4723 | -0.3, 33.9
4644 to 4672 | 1.5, 31.5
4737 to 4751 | -0.3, 33.5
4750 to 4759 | -0.3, 33.6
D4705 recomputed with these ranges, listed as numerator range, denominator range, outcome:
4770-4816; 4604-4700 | 1.08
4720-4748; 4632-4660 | 1.07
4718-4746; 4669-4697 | 1.07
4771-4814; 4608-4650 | 1.06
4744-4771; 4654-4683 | 1.09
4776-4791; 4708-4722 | 1.00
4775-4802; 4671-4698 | 1.09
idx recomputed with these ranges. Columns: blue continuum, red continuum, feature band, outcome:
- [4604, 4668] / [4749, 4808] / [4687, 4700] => 0.050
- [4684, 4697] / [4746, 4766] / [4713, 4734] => -0.026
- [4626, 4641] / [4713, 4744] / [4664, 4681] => 0.073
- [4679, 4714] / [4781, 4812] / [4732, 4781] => -0.031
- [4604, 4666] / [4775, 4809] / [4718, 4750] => -0.009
